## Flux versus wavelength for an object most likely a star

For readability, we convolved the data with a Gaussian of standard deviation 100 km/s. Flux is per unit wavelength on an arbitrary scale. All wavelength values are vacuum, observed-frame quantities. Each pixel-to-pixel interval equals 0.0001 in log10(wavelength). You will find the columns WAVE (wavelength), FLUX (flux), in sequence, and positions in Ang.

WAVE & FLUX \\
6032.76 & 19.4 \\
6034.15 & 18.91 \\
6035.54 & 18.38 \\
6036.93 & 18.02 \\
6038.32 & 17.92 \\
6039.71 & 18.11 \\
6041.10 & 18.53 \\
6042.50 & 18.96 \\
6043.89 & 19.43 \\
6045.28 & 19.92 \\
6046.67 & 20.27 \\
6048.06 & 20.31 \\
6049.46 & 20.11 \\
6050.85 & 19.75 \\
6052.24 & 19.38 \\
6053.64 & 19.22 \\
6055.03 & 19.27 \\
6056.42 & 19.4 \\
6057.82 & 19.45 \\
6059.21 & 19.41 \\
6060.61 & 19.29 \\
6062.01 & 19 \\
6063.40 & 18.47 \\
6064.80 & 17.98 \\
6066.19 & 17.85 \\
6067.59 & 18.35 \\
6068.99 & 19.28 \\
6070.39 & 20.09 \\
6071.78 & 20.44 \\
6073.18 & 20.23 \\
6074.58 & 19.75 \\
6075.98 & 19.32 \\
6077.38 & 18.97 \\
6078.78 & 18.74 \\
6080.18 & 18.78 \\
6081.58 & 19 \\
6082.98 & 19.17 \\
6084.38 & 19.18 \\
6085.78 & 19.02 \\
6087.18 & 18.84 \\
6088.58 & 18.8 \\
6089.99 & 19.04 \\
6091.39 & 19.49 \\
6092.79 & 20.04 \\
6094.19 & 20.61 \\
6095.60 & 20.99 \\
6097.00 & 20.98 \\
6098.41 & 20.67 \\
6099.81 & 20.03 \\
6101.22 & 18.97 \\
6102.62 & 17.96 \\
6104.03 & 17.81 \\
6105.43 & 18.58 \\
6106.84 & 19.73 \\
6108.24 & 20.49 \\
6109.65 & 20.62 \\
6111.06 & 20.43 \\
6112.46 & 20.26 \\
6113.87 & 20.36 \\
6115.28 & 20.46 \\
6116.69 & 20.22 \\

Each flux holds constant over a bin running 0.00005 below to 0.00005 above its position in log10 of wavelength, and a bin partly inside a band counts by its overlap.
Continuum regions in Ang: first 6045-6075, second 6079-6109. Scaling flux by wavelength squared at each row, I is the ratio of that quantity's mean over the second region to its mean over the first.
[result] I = 1.01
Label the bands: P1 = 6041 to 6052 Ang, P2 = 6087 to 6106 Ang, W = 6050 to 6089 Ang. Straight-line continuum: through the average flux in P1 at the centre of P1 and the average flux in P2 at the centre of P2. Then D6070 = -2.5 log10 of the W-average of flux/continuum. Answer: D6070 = 0.03 mag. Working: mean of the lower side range 19.7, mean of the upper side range 19.5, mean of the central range 19.2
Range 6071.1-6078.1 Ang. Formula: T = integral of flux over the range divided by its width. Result 19.7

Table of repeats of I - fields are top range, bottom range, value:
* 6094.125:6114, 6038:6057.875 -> 1.05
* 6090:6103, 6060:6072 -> 1.07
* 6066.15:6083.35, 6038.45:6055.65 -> 1.00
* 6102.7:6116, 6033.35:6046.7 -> 1.08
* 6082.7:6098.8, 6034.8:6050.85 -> 1.05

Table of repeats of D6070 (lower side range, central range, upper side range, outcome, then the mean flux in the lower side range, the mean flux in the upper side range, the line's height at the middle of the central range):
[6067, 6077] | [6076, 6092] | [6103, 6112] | 0.034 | 19.6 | 19.6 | 19.6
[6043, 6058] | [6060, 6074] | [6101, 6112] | 0.028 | 19.7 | 19.4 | 19.6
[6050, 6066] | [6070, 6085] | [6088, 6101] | 0.010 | 19.1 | 20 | 19.6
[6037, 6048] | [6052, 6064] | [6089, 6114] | 0.002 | 19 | 19.8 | 19.2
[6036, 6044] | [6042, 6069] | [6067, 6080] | -0.022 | 18.4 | 19.4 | 18.9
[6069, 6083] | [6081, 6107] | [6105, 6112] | 0.020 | 19.5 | 20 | 19.8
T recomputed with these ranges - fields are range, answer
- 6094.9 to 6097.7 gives 21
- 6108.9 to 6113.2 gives 20.4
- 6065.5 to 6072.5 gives 19.2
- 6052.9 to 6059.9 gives 19.4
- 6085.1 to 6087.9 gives 19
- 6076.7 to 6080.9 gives 18.8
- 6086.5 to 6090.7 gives 18.9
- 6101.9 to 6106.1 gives 18.1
